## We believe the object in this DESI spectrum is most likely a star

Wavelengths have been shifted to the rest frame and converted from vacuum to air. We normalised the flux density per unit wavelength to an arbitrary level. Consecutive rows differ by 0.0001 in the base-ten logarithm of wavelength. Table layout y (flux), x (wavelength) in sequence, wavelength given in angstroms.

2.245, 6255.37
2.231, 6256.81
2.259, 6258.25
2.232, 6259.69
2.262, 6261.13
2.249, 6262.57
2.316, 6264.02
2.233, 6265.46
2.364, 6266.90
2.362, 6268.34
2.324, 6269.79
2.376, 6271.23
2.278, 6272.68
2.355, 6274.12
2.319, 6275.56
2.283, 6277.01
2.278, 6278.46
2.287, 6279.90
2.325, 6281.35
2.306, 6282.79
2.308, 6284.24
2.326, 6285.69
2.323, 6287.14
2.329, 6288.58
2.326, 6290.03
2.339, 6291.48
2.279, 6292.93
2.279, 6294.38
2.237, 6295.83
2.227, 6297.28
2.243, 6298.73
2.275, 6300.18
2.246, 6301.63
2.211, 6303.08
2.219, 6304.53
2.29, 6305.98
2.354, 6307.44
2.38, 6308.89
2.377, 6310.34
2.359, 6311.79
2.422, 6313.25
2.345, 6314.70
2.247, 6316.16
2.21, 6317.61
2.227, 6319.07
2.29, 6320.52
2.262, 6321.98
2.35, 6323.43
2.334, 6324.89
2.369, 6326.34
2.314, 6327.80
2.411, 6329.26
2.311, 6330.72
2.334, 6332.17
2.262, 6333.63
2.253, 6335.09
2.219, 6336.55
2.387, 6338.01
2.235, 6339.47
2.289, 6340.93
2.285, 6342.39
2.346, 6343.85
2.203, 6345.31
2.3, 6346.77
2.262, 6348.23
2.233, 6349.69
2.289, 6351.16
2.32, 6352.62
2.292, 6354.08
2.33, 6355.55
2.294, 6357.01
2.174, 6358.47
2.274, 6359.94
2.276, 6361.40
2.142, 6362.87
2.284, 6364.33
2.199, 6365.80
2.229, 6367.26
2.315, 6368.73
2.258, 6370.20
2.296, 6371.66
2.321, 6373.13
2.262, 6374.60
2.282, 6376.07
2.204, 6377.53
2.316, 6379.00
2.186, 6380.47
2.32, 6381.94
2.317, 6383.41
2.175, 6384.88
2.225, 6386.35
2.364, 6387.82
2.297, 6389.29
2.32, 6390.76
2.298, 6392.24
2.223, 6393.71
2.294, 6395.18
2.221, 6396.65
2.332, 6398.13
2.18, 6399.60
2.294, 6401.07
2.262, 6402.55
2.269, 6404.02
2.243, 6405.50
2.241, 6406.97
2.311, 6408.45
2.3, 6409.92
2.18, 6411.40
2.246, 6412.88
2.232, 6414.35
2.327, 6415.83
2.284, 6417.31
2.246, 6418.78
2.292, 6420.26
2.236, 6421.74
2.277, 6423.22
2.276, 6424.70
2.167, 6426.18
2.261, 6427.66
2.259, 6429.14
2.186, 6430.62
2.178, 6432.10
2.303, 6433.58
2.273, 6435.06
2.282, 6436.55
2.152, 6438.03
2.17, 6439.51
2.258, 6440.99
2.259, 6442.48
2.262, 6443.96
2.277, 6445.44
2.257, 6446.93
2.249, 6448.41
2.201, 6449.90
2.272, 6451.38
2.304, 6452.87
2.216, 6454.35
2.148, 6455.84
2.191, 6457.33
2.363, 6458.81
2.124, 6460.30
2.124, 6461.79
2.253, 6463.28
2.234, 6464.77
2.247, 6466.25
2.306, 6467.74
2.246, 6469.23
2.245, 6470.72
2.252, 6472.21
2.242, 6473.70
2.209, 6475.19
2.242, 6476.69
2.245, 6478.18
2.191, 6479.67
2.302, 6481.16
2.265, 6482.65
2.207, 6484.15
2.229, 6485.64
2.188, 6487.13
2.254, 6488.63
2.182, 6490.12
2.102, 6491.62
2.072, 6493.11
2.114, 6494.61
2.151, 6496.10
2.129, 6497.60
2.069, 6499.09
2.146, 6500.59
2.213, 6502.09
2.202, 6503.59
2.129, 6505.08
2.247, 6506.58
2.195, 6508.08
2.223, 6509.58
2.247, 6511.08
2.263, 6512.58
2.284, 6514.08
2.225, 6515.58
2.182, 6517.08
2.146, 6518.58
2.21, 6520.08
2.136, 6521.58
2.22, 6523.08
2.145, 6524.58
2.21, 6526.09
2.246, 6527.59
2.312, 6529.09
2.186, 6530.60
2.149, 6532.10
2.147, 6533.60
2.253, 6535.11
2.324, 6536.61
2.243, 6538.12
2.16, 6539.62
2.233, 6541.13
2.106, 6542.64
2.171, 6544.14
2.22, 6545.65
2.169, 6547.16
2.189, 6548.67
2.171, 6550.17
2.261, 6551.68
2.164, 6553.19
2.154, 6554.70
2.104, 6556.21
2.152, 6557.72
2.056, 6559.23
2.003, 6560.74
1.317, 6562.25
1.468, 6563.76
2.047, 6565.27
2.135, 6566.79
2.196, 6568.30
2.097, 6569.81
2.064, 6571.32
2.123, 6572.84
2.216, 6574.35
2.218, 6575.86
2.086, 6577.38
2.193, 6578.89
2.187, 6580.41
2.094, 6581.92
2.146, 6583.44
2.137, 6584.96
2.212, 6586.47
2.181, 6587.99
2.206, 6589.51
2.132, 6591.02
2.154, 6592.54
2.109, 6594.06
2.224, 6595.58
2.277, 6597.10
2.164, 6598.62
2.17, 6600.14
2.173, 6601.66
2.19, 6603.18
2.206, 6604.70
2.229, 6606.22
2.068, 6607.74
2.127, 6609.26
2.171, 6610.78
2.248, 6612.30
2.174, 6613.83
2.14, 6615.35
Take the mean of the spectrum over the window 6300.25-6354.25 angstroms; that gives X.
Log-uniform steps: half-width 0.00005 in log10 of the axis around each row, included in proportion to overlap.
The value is 2.3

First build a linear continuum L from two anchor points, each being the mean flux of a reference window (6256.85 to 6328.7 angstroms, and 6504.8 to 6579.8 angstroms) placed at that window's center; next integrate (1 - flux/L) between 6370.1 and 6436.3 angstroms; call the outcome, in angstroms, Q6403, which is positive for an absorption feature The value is -0.9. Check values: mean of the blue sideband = 2.3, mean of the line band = 2.26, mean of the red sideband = 2.15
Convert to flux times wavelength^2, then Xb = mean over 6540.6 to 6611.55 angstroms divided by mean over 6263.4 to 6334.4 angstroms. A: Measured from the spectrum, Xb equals 1.0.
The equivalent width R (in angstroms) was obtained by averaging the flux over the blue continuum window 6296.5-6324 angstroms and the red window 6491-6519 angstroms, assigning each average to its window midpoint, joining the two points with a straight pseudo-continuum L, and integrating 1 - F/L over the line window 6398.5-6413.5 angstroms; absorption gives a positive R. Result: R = -0.1 angstroms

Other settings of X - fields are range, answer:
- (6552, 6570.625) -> 2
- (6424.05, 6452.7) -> 2.24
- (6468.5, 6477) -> 2.24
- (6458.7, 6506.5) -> 2.2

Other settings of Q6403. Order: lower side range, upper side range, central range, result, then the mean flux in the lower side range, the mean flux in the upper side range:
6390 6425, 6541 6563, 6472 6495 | -0.32 angstroms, 2.27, 2.09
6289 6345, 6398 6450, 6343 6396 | 0.11 angstroms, 2.3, 2.25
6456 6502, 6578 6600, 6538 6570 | 1.51 angstroms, 2.2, 2.17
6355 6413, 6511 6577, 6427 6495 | -0.65 angstroms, 2.26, 2.14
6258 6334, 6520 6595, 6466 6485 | -0.50 angstroms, 2.3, 2.14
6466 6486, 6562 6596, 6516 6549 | -0.55 angstroms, 2.24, 2.09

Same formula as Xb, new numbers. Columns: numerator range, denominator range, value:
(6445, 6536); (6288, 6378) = 1.02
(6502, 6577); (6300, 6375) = 1.00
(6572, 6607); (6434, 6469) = 1.01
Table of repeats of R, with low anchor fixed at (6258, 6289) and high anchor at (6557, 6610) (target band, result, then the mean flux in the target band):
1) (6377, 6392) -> -0.3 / 2.27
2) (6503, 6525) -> -0.5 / 2.21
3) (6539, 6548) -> -0.2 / 2.17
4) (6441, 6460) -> -0.5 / 2.25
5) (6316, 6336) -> -0.2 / 2.3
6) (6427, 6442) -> -0.2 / 2.23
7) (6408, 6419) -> -0.2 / 2.27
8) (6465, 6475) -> -0.3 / 2.25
